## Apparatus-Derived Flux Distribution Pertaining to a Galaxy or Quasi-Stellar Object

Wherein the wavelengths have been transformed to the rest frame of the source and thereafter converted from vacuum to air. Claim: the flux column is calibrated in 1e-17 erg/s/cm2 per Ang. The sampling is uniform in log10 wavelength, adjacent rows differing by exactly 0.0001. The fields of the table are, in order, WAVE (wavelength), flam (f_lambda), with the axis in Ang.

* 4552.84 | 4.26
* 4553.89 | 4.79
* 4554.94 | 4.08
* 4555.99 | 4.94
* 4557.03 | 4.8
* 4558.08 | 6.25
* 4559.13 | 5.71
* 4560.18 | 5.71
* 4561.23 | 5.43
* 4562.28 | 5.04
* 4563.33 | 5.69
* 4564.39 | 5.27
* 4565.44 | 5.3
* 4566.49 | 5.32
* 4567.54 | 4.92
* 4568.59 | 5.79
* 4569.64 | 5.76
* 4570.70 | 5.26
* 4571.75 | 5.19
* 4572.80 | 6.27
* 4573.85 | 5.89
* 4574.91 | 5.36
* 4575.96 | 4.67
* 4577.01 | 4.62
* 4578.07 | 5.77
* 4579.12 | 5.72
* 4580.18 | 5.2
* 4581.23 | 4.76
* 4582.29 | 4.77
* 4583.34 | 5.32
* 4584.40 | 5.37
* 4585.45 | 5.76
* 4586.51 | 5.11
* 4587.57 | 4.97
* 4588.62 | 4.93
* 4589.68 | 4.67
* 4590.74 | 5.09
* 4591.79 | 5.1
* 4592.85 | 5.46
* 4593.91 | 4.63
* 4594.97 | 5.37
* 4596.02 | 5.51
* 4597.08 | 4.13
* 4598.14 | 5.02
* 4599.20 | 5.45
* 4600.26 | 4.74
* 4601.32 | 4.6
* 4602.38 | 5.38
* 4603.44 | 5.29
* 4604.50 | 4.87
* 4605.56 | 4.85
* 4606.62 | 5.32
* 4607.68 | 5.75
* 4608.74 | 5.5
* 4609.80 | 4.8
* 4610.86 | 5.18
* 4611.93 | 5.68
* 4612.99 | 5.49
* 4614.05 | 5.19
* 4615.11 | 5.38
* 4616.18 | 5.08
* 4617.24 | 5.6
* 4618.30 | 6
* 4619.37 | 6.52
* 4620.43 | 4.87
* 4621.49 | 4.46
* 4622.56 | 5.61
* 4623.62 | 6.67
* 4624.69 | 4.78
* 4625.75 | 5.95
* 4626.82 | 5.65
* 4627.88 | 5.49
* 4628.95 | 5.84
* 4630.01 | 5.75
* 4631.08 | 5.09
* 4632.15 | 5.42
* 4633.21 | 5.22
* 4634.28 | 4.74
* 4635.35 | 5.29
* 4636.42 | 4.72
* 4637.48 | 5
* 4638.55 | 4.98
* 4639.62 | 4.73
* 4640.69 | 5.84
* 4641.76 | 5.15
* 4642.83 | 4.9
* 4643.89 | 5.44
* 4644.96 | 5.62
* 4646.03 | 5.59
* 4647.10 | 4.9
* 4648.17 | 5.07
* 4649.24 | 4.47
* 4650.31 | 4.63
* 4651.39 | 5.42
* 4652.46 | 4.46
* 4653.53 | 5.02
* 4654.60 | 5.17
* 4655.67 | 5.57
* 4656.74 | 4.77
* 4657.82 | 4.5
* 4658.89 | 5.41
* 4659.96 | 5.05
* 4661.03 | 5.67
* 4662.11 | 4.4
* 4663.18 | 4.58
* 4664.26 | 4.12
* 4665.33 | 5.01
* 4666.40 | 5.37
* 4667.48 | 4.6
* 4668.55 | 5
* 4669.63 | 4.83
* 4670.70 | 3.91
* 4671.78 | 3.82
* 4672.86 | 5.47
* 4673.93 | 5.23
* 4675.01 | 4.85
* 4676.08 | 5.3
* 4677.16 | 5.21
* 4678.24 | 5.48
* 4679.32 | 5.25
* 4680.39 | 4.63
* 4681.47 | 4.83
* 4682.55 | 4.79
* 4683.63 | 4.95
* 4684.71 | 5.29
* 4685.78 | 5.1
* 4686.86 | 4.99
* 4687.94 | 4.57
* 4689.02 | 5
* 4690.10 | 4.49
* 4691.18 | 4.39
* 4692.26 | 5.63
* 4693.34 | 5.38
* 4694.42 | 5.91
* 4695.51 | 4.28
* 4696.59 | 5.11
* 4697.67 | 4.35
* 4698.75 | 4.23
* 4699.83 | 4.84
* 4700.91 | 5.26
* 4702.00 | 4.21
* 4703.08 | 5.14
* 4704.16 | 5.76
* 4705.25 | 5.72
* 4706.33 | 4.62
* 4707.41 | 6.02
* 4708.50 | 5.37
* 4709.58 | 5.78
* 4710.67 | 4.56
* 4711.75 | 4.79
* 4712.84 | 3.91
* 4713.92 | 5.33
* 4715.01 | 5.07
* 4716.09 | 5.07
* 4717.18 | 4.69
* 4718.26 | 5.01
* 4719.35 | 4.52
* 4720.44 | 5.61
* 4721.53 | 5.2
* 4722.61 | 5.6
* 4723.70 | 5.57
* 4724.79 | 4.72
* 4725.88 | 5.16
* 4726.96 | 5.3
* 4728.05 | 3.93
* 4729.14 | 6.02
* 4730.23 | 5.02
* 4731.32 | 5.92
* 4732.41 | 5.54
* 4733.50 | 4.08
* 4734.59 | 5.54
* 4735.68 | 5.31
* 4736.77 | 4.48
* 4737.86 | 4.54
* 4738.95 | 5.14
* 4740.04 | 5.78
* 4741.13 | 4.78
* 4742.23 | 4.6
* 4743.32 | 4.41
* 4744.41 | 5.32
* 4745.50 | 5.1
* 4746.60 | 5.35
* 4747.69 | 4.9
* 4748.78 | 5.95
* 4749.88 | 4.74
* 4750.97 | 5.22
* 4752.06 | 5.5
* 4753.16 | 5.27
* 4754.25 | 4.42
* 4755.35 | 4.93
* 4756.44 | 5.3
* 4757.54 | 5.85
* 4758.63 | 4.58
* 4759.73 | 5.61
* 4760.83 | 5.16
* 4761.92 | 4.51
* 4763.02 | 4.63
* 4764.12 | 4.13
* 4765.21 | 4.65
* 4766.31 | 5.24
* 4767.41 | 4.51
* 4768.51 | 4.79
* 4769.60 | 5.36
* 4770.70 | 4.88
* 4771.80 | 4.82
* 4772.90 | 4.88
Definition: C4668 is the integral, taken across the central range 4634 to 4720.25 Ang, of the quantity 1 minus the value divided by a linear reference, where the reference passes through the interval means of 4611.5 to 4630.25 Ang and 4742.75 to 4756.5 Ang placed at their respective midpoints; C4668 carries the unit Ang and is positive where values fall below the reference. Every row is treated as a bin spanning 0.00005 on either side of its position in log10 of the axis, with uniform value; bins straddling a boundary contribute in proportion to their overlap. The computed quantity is 6.1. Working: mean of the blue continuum 5.55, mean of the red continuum 5.1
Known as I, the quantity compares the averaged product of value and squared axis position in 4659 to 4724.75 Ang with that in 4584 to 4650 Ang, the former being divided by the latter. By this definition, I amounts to 0.98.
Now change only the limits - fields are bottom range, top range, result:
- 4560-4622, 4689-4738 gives 1.01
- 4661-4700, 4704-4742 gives 1.07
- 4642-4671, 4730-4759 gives 1.07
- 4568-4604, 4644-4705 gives 0.99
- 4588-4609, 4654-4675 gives 0.99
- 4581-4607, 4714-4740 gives 1.07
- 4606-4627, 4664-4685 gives 0.92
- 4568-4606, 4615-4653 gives 1.04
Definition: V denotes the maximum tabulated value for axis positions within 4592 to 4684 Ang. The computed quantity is 6.67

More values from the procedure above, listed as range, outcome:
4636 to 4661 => 5.84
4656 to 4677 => 5.67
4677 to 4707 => 5.91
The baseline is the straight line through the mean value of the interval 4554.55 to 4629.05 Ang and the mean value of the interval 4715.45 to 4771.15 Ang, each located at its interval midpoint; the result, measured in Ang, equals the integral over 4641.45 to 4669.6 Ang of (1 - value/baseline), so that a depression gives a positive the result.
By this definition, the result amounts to 1.1 Ang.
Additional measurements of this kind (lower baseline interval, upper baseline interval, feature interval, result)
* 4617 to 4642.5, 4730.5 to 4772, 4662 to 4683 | 1.6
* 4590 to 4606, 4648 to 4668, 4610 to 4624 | -1.4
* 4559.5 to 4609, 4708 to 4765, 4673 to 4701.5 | 0.7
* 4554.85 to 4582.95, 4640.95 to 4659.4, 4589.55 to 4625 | -0.2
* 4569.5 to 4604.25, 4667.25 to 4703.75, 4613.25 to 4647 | -2.1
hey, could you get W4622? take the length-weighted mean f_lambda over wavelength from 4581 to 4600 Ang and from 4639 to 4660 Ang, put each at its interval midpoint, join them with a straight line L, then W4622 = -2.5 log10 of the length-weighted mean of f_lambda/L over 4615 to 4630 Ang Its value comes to -0.101 mag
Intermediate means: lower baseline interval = 5.08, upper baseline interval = 5.09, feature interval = 5.58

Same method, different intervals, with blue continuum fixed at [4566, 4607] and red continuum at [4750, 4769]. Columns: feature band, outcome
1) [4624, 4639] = -0.036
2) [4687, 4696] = 0.019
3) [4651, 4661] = 0.004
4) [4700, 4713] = -0.020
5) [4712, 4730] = -0.008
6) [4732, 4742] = -0.003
